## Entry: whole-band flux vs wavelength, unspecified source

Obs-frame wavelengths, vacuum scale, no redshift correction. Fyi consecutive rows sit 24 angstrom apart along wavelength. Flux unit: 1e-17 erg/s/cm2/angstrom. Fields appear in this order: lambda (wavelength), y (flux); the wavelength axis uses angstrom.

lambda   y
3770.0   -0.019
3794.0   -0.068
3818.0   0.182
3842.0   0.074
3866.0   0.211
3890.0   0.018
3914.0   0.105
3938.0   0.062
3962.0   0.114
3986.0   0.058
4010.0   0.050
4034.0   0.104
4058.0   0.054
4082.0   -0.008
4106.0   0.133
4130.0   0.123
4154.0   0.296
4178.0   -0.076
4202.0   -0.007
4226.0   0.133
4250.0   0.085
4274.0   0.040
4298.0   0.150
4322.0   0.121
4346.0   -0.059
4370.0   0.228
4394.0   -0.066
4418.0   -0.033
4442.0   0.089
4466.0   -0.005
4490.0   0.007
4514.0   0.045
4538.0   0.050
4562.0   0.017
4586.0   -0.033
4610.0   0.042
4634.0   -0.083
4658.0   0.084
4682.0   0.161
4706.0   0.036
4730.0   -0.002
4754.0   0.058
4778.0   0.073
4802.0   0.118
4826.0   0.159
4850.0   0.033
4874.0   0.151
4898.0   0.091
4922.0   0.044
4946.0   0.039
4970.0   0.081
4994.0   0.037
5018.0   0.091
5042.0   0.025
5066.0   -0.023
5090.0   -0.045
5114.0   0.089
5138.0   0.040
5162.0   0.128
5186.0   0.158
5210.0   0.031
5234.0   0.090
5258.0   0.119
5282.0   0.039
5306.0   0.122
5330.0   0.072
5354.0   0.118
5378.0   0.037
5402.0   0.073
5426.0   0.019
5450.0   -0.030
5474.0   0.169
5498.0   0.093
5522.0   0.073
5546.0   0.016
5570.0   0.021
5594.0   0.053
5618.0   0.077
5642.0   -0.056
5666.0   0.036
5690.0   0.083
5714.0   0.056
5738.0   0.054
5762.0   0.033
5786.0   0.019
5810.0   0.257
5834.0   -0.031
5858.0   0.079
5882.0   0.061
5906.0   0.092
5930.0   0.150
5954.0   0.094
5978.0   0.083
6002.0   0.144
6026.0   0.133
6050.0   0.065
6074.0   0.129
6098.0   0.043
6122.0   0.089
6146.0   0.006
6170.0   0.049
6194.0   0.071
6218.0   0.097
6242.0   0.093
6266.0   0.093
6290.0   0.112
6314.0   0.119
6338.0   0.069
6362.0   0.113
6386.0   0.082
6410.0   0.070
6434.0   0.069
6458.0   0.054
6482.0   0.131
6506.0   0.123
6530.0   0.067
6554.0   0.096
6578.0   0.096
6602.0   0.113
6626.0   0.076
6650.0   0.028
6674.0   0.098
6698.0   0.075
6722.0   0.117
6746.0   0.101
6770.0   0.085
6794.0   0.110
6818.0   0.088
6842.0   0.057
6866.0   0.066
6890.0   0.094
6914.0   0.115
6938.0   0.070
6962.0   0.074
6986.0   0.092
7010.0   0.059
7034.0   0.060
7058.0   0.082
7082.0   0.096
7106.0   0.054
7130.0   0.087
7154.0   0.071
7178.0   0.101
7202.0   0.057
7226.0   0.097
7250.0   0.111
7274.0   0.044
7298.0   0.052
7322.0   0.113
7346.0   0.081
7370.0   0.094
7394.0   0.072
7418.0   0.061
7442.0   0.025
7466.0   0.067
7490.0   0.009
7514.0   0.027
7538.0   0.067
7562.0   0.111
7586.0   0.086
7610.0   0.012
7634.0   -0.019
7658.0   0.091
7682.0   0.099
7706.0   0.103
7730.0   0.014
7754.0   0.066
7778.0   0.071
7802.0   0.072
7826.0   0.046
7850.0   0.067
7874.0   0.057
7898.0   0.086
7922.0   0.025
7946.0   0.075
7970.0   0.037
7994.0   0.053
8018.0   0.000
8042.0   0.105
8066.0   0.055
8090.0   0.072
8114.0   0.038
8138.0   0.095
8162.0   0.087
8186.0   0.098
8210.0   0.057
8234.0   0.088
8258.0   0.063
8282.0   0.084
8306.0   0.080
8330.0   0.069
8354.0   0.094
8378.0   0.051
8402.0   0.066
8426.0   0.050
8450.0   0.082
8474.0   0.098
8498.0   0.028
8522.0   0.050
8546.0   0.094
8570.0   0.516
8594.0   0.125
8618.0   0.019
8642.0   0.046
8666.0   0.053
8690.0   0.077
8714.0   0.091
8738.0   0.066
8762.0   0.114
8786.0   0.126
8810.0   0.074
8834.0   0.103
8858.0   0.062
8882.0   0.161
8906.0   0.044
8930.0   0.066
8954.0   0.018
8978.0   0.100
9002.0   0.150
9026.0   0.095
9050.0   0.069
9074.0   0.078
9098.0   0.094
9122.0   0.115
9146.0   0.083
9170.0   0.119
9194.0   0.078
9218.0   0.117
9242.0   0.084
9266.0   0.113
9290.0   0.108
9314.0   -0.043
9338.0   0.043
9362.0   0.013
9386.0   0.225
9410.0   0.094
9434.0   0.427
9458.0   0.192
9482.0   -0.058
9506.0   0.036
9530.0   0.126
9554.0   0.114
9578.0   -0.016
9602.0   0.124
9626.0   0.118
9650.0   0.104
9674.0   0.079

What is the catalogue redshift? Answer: 1.297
